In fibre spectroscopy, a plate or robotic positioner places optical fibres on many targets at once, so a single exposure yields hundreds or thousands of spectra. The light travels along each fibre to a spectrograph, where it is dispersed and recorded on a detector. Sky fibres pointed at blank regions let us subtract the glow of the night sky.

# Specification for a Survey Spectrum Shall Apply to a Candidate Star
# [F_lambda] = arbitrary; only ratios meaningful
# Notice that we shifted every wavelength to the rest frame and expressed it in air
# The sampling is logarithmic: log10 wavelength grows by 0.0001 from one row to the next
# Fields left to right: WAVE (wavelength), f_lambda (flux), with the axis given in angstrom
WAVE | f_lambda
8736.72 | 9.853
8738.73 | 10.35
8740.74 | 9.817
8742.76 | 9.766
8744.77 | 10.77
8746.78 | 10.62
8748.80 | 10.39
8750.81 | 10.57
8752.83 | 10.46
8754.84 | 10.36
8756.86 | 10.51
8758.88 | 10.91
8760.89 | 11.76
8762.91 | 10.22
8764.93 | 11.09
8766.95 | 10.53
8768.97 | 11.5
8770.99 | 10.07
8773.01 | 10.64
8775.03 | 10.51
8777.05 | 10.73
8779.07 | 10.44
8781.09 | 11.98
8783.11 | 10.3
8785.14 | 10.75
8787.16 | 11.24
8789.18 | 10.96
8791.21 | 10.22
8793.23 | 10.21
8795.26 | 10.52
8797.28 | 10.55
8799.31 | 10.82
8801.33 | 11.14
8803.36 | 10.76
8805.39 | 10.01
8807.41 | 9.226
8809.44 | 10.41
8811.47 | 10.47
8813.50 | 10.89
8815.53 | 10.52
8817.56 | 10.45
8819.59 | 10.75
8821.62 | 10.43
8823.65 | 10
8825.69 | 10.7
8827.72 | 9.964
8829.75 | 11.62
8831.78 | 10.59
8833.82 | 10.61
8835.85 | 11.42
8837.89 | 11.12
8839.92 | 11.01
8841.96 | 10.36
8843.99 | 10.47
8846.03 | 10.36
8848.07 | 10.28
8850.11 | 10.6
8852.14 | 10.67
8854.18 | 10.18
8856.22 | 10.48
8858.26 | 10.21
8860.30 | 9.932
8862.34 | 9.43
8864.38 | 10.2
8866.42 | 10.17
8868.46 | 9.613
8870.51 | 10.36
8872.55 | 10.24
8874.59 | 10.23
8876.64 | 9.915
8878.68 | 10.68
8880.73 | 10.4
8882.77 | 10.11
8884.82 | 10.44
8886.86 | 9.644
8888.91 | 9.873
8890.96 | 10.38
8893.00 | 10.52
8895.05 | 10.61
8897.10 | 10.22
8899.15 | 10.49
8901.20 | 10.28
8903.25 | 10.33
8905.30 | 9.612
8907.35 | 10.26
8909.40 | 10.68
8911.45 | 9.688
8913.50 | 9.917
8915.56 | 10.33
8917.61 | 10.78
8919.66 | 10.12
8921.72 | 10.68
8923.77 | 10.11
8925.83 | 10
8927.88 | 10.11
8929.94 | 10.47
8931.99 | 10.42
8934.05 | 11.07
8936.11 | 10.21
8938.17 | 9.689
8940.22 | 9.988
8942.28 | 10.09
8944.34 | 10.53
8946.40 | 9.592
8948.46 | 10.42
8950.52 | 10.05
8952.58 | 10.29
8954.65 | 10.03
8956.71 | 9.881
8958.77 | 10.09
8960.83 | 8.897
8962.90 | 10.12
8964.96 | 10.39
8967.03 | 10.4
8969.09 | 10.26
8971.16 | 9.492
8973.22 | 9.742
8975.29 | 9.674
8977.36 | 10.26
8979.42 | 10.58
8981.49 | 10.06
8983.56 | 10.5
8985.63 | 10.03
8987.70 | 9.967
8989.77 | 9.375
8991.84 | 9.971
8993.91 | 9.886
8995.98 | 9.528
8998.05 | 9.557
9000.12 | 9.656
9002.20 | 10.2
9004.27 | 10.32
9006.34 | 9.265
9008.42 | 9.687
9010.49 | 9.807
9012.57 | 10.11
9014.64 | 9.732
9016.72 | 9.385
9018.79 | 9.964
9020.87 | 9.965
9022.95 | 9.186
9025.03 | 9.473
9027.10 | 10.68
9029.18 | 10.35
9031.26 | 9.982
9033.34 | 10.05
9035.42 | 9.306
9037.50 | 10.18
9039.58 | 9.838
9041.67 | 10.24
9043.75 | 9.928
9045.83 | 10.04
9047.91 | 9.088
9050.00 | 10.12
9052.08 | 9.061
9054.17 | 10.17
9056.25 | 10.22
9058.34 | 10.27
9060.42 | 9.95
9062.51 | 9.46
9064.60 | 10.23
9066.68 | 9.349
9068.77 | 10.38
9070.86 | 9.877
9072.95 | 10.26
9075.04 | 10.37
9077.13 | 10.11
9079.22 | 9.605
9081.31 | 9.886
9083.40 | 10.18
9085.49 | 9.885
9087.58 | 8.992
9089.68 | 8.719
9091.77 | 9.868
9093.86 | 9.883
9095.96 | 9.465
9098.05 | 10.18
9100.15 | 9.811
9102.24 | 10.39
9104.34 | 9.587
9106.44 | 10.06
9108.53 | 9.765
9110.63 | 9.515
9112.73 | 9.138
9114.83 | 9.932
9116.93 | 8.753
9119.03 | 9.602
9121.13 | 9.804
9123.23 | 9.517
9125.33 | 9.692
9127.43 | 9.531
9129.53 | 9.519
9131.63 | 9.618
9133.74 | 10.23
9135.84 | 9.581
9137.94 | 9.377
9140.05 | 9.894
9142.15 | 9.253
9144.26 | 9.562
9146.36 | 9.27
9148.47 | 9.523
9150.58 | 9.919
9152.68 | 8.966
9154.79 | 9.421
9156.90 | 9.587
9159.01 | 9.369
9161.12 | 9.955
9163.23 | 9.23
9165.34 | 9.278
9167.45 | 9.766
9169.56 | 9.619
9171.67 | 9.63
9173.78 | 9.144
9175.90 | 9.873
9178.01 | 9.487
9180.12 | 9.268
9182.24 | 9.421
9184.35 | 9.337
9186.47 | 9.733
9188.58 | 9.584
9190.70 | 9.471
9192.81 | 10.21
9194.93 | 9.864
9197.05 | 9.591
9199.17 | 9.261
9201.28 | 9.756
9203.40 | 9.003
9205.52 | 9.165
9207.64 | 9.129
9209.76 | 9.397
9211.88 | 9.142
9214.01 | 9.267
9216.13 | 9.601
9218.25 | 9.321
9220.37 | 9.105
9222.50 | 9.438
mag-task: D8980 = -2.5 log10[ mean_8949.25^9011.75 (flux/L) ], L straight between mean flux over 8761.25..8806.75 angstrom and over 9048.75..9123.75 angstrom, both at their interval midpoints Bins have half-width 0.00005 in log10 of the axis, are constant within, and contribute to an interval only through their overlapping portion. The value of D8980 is 0.02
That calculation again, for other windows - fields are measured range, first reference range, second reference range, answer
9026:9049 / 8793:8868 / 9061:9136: -0.006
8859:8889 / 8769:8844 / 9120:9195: 0.036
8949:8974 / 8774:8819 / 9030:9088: 0.020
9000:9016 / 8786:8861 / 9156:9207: 0.019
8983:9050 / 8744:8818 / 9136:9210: 0.011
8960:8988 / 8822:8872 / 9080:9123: 0.002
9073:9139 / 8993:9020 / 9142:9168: -0.015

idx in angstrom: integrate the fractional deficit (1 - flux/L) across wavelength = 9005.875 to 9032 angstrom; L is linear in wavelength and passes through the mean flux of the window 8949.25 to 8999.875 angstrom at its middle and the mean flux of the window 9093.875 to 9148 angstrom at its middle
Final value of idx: 0.1 angstrom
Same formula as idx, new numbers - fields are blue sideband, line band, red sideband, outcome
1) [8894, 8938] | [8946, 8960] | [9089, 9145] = 0.16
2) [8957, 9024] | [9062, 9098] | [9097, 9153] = -0.34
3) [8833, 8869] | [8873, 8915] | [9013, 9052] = 0.24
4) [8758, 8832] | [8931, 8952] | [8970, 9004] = -0.25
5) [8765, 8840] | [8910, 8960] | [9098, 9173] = 0.21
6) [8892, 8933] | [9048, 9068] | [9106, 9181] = -0.05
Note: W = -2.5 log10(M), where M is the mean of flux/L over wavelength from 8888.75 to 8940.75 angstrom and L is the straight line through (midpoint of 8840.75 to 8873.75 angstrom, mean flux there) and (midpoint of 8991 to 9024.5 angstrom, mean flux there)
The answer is -0.02 mag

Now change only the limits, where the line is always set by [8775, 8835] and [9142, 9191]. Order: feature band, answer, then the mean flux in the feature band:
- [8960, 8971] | 0.013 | 9.99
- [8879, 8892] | 0.019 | 10.2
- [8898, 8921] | 0.005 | 10.2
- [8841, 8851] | 0.006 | 10.4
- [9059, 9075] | -0.019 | 9.97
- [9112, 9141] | 0.003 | 9.59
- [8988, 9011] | 0.027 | 9.76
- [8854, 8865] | 0.039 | 10.1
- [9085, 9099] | 0.018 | 9.55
